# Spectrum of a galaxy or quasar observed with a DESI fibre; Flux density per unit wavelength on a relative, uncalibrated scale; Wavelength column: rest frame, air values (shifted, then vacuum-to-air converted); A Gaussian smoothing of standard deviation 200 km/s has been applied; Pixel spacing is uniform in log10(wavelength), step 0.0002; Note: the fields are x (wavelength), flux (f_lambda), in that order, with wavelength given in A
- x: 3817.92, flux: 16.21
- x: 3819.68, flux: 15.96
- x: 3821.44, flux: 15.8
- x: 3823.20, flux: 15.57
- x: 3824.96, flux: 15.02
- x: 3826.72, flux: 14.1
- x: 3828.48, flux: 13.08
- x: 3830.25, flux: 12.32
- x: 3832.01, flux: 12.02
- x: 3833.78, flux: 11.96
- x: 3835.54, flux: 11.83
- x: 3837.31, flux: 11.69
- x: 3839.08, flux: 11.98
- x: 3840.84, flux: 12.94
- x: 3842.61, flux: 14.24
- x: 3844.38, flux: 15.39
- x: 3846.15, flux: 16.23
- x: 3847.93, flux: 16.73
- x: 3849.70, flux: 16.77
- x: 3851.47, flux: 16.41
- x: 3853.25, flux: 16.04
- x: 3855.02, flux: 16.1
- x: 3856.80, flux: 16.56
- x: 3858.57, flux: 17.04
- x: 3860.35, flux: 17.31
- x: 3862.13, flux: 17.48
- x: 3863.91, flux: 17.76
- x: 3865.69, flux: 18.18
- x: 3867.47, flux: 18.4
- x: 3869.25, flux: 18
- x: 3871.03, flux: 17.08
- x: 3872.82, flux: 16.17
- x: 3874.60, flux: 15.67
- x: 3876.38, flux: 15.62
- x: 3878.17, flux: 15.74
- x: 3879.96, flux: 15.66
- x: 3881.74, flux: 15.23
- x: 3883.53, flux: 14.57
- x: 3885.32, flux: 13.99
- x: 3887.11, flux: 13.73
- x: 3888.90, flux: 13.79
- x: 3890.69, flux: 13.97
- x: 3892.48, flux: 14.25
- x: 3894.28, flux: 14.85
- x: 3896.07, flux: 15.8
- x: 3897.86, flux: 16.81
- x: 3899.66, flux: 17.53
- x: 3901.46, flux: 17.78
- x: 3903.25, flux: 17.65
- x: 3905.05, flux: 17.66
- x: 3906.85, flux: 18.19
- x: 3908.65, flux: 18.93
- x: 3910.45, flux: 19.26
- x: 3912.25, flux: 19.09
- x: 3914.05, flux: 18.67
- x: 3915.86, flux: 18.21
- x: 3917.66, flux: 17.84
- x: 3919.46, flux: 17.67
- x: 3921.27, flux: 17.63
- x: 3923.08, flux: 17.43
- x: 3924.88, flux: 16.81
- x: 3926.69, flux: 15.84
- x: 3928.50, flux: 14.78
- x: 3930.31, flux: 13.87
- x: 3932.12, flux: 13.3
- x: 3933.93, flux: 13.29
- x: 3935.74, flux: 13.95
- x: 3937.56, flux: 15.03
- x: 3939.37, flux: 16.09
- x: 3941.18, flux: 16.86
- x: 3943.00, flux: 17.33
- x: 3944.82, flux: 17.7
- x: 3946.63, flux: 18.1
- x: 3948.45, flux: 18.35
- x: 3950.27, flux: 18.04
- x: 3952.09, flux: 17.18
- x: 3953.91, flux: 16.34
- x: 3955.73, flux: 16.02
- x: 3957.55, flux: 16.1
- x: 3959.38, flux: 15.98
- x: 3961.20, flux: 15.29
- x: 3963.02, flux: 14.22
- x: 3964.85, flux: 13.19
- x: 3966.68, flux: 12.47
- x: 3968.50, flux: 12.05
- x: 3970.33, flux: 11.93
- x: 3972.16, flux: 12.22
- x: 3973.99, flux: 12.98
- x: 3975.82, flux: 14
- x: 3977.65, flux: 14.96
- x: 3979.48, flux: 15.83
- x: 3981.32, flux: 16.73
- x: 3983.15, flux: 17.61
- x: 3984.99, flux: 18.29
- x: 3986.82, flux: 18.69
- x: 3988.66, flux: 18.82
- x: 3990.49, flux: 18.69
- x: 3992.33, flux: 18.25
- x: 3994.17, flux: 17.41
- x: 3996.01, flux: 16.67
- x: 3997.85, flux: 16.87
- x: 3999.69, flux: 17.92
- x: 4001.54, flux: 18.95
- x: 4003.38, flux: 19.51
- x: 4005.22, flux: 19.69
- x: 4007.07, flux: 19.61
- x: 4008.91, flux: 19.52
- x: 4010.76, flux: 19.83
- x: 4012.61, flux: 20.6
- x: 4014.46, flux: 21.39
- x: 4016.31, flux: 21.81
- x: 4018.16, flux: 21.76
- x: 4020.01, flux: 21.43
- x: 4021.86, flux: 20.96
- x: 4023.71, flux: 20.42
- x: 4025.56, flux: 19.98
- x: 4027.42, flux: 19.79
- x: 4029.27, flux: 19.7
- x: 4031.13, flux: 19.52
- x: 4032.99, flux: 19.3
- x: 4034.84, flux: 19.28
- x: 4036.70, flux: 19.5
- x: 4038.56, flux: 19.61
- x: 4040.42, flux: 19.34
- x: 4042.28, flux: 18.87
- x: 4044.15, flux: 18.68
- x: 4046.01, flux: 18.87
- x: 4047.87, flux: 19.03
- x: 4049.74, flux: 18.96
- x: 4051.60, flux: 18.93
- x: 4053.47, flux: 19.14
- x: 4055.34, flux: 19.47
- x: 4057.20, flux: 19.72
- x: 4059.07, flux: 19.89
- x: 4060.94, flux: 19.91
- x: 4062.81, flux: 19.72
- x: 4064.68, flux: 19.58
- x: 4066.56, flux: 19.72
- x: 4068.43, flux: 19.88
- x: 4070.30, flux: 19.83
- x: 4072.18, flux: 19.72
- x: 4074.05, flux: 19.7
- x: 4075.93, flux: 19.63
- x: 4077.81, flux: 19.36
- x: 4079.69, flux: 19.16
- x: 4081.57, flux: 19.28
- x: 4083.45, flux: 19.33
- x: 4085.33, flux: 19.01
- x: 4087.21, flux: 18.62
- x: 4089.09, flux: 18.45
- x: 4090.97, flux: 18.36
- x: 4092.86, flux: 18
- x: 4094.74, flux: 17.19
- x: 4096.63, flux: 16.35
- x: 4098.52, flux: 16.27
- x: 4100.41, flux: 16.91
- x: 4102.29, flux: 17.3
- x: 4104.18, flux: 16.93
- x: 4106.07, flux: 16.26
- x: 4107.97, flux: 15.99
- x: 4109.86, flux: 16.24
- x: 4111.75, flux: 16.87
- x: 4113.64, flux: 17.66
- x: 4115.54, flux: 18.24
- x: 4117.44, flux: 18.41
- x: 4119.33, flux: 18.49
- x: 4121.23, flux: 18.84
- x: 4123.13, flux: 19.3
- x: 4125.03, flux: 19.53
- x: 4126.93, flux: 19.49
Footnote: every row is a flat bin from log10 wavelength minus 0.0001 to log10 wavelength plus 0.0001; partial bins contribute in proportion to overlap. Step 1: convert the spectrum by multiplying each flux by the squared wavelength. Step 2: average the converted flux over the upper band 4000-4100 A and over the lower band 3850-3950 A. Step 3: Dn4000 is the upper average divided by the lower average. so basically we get 1.3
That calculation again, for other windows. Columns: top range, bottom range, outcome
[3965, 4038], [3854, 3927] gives 1.14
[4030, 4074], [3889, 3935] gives 1.25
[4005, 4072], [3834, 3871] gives 1.37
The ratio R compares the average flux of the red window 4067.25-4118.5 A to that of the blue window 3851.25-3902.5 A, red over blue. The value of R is 1.12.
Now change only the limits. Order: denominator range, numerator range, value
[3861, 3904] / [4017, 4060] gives 1.22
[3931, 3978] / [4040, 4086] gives 1.28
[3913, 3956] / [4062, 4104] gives 1.13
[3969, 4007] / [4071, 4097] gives 1.12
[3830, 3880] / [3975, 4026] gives 1.21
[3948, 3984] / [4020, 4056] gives 1.30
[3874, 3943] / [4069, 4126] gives 1.13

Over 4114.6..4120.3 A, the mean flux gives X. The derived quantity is 18.4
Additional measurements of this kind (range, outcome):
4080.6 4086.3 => 19.2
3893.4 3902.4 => 16.6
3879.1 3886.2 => 14.9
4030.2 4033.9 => 19.4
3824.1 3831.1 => 13.6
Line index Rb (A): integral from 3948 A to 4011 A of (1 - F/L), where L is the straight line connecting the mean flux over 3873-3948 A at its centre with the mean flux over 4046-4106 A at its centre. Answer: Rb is 2.89 A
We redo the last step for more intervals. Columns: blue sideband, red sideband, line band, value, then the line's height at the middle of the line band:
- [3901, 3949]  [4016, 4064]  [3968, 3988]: 3.4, 18.2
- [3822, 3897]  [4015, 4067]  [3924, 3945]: 2.2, 17.1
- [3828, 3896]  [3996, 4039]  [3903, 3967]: 2.9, 17.4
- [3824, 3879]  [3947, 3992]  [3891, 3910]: -1.7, 15.5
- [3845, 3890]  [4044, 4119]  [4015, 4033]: -2.7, 17.9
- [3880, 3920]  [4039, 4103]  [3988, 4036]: -3.8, 18.1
